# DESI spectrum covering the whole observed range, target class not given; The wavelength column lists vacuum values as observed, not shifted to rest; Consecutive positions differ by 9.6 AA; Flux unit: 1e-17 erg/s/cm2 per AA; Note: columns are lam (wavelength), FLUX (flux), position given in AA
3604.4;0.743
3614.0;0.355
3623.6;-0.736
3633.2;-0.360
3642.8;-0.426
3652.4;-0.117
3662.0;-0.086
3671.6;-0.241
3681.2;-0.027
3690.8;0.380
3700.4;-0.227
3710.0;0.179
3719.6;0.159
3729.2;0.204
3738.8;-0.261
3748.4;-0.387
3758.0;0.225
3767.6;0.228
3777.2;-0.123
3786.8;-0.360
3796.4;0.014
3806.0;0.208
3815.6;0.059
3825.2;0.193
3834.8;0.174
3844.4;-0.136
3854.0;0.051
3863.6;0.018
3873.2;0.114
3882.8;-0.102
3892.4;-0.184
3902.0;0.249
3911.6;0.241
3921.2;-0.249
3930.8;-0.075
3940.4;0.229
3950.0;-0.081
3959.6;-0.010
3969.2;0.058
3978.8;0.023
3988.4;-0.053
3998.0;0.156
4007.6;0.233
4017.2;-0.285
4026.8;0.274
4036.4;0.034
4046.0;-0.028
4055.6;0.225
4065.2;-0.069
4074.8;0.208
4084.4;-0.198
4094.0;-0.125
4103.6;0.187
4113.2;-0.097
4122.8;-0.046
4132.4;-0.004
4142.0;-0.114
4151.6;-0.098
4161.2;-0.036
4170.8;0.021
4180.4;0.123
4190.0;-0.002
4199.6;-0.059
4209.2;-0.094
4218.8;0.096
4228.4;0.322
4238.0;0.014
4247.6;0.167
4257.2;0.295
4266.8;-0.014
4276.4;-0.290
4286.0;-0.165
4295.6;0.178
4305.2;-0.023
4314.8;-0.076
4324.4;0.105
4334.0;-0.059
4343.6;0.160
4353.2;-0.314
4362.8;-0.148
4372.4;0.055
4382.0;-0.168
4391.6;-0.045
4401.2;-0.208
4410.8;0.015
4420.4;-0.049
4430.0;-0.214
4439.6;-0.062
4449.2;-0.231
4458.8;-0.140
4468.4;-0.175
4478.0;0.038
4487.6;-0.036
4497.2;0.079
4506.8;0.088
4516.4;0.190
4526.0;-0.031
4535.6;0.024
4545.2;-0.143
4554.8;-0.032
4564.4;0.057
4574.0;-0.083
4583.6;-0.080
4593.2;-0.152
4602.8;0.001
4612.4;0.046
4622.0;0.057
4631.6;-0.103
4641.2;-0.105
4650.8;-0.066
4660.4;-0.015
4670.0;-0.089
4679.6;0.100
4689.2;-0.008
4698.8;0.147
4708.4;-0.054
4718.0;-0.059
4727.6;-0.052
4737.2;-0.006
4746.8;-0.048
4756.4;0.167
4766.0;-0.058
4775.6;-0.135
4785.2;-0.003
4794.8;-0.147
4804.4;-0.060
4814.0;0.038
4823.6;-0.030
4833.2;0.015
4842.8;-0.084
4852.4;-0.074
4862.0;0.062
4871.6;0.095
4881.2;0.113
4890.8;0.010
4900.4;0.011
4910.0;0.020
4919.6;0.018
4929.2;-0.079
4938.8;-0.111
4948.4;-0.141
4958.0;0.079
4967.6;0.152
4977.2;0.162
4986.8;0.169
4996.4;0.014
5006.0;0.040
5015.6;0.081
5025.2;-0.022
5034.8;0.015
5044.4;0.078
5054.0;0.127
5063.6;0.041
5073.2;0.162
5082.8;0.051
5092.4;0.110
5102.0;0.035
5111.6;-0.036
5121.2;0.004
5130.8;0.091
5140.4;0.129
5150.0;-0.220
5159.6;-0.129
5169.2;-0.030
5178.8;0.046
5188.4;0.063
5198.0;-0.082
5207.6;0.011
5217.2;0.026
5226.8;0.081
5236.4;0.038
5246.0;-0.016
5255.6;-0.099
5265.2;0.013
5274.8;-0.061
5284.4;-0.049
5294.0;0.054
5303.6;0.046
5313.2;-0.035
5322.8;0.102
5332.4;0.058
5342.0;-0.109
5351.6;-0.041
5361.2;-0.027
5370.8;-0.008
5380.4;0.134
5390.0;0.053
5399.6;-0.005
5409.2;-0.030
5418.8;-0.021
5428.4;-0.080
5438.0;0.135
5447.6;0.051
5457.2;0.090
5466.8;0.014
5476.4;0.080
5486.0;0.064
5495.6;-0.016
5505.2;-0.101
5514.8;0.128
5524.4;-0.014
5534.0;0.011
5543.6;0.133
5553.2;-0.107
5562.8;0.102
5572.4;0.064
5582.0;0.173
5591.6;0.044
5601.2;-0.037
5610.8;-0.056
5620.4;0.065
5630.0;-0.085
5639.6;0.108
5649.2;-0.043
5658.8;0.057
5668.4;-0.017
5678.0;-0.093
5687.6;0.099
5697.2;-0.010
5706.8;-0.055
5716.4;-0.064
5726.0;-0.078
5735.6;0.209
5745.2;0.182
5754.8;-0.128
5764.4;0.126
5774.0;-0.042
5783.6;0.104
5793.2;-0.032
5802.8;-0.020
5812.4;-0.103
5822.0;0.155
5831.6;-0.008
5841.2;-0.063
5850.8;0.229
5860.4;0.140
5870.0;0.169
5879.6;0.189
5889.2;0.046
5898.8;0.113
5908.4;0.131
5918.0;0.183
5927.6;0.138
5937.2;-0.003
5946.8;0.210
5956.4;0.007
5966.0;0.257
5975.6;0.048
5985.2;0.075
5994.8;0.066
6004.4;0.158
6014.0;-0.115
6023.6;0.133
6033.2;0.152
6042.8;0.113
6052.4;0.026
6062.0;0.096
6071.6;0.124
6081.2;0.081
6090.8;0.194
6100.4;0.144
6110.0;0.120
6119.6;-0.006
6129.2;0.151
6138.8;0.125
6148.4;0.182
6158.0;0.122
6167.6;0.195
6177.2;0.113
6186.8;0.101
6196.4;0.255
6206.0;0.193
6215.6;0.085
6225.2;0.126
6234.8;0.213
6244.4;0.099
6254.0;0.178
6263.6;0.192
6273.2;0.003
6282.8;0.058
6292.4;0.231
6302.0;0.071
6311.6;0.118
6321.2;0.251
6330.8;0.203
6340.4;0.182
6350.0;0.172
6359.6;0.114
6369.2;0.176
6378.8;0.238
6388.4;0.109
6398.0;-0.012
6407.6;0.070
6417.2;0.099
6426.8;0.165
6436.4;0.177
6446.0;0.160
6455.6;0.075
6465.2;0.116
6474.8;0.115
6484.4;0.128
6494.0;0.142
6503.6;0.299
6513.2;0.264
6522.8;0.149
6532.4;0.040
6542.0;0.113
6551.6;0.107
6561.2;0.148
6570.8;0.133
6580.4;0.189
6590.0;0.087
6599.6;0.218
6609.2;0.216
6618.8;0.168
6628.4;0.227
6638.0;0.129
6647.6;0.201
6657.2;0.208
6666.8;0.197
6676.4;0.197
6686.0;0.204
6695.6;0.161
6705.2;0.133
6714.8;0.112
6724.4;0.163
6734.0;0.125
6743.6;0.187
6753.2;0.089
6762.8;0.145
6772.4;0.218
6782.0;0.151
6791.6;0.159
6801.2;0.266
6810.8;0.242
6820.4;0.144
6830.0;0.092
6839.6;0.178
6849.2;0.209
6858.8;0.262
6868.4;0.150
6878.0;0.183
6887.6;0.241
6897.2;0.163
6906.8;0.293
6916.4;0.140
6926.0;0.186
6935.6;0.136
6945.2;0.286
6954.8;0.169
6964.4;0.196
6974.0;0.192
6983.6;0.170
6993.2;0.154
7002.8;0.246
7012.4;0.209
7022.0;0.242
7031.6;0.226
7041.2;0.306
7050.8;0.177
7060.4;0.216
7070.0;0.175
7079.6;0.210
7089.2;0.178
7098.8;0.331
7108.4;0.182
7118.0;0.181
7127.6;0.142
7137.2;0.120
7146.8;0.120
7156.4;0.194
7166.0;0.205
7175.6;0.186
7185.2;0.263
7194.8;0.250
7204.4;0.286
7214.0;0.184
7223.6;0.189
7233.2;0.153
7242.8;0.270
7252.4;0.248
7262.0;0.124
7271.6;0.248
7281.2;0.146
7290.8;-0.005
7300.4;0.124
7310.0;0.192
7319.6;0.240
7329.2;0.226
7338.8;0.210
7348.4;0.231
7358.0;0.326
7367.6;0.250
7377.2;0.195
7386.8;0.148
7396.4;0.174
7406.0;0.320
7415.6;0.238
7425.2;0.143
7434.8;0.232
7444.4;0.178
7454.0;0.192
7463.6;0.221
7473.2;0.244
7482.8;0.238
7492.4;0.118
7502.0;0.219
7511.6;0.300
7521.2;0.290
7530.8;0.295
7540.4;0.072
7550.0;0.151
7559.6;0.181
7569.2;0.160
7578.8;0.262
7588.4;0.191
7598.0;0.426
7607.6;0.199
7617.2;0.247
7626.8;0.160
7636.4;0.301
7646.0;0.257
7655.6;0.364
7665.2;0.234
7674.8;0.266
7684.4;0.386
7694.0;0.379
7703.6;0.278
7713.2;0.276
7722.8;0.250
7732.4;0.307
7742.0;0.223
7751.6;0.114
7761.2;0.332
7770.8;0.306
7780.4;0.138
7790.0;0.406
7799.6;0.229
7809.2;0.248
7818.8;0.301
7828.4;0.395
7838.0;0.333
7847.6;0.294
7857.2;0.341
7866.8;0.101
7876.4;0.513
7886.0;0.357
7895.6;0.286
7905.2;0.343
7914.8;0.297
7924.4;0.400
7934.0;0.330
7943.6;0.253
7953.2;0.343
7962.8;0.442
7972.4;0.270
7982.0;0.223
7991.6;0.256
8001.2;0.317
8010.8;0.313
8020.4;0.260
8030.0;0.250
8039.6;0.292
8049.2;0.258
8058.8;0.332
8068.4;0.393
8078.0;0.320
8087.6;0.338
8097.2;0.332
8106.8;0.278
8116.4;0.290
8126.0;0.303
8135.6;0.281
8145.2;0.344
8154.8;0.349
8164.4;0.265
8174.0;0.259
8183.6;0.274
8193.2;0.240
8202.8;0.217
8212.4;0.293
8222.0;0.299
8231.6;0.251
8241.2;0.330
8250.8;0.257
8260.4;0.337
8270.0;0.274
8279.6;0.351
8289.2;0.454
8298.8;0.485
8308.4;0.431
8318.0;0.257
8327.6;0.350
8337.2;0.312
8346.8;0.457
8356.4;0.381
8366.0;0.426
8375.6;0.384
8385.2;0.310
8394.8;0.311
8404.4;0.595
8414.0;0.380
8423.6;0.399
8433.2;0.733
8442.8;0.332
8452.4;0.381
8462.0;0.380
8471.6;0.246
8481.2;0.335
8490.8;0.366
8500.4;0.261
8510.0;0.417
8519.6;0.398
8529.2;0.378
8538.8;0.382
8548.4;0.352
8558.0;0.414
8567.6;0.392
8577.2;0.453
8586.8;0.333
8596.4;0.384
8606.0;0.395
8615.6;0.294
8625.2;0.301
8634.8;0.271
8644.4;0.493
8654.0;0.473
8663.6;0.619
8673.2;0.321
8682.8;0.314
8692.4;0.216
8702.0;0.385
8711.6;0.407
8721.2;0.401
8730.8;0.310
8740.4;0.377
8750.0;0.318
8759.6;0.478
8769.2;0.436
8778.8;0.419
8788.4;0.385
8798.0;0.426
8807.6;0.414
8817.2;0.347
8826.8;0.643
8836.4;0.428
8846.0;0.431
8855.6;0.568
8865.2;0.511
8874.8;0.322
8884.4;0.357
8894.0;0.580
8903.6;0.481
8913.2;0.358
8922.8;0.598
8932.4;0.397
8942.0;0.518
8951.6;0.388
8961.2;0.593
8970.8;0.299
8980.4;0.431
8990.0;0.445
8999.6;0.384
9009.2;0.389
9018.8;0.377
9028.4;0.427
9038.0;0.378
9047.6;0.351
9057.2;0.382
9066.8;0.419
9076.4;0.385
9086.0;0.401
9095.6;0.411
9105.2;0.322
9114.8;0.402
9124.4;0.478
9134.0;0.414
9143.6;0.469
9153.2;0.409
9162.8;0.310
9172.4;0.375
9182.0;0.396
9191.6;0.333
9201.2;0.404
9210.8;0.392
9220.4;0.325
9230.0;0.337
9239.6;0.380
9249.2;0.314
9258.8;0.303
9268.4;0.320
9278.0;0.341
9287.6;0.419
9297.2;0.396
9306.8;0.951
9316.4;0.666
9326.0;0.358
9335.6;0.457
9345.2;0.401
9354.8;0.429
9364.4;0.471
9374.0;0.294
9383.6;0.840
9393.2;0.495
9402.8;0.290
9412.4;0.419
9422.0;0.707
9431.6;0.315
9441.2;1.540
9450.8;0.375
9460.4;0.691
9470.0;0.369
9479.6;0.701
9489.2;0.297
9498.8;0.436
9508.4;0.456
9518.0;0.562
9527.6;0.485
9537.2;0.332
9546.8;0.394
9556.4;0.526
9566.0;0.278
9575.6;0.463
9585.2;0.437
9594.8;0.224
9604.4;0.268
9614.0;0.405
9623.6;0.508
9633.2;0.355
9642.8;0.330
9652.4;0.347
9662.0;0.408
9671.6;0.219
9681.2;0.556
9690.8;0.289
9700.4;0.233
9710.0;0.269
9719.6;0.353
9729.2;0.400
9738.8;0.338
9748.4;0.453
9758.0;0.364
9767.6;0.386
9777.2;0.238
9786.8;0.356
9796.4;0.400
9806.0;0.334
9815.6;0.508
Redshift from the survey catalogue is 0.903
